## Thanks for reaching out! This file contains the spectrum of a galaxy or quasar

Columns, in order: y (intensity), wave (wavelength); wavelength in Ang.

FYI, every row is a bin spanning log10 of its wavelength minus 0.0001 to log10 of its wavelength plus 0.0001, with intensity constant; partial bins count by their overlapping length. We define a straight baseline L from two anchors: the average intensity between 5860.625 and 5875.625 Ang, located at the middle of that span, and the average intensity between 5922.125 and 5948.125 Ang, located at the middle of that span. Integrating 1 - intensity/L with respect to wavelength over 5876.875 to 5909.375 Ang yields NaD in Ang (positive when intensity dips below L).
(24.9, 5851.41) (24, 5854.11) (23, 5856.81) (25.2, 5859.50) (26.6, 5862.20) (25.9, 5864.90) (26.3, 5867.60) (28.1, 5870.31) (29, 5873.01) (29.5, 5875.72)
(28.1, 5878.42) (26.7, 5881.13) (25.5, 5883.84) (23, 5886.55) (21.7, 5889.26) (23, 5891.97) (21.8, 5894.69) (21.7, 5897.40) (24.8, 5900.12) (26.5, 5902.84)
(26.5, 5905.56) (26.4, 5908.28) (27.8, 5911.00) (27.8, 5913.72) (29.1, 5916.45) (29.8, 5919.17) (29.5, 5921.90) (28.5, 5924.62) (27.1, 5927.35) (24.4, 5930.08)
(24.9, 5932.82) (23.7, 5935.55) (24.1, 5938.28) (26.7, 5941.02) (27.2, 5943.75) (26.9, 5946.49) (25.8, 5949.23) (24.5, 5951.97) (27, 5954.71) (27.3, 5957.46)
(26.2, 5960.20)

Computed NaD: 2.7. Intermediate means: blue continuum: 27.3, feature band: 24.7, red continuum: 26.1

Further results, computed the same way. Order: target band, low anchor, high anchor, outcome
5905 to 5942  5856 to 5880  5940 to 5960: -0.36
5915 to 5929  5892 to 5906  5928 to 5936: -2.45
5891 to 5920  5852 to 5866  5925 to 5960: -0.49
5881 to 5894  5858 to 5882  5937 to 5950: 1.63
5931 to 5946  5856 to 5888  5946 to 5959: 0.52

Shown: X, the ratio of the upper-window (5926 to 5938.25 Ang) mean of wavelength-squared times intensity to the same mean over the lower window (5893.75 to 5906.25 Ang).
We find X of 1.04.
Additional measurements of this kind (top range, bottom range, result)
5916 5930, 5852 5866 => 1.16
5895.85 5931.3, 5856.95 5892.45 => 1.05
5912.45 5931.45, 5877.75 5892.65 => 1.15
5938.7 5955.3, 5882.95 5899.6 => 1.17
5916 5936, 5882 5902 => 1.18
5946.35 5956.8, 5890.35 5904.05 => 1.13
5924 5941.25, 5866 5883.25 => 0.93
